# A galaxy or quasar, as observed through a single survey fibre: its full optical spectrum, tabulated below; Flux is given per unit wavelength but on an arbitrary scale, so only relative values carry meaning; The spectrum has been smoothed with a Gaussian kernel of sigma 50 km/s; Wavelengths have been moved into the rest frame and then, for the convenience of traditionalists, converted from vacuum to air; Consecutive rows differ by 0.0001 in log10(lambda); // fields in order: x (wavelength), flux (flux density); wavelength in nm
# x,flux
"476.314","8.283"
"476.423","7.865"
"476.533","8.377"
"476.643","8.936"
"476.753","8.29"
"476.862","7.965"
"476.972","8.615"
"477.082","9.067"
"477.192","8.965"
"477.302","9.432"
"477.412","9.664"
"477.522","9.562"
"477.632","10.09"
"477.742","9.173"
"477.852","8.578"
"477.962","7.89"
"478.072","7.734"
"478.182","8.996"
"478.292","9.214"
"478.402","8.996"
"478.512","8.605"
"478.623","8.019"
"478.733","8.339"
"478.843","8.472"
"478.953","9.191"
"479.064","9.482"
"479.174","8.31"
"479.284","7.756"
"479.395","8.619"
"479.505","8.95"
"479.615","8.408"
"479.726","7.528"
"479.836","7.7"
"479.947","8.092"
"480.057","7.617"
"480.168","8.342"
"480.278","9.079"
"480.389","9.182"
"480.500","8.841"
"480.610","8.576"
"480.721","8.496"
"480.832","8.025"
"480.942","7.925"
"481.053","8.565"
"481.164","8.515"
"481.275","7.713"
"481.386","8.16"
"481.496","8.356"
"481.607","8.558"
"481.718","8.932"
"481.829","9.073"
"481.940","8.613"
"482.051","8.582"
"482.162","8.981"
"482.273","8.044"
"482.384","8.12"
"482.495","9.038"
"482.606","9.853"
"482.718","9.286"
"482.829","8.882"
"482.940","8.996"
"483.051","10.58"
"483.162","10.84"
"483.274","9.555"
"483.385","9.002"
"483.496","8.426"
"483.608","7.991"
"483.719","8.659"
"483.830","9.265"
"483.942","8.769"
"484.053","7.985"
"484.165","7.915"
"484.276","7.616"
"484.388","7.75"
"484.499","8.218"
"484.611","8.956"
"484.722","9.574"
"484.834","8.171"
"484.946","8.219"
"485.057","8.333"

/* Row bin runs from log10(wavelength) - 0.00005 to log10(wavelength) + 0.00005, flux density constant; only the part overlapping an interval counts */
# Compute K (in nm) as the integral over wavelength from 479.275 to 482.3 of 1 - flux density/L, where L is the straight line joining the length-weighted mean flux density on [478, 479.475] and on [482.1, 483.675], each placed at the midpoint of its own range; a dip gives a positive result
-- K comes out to 0.148 nm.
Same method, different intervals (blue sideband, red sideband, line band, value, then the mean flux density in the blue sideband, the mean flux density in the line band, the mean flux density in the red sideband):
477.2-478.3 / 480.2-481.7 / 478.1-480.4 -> 0.07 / 9.02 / 8.5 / 8.47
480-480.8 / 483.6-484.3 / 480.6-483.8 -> -0.12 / 8.57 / 8.78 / 8.37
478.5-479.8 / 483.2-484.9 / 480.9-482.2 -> 0.00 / 8.46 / 8.5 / 8.54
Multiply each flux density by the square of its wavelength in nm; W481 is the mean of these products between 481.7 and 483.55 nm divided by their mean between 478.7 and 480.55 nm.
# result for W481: 1.09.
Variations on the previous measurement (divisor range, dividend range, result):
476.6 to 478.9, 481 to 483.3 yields 1.03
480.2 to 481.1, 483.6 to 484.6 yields 0.98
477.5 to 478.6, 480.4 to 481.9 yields 0.97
